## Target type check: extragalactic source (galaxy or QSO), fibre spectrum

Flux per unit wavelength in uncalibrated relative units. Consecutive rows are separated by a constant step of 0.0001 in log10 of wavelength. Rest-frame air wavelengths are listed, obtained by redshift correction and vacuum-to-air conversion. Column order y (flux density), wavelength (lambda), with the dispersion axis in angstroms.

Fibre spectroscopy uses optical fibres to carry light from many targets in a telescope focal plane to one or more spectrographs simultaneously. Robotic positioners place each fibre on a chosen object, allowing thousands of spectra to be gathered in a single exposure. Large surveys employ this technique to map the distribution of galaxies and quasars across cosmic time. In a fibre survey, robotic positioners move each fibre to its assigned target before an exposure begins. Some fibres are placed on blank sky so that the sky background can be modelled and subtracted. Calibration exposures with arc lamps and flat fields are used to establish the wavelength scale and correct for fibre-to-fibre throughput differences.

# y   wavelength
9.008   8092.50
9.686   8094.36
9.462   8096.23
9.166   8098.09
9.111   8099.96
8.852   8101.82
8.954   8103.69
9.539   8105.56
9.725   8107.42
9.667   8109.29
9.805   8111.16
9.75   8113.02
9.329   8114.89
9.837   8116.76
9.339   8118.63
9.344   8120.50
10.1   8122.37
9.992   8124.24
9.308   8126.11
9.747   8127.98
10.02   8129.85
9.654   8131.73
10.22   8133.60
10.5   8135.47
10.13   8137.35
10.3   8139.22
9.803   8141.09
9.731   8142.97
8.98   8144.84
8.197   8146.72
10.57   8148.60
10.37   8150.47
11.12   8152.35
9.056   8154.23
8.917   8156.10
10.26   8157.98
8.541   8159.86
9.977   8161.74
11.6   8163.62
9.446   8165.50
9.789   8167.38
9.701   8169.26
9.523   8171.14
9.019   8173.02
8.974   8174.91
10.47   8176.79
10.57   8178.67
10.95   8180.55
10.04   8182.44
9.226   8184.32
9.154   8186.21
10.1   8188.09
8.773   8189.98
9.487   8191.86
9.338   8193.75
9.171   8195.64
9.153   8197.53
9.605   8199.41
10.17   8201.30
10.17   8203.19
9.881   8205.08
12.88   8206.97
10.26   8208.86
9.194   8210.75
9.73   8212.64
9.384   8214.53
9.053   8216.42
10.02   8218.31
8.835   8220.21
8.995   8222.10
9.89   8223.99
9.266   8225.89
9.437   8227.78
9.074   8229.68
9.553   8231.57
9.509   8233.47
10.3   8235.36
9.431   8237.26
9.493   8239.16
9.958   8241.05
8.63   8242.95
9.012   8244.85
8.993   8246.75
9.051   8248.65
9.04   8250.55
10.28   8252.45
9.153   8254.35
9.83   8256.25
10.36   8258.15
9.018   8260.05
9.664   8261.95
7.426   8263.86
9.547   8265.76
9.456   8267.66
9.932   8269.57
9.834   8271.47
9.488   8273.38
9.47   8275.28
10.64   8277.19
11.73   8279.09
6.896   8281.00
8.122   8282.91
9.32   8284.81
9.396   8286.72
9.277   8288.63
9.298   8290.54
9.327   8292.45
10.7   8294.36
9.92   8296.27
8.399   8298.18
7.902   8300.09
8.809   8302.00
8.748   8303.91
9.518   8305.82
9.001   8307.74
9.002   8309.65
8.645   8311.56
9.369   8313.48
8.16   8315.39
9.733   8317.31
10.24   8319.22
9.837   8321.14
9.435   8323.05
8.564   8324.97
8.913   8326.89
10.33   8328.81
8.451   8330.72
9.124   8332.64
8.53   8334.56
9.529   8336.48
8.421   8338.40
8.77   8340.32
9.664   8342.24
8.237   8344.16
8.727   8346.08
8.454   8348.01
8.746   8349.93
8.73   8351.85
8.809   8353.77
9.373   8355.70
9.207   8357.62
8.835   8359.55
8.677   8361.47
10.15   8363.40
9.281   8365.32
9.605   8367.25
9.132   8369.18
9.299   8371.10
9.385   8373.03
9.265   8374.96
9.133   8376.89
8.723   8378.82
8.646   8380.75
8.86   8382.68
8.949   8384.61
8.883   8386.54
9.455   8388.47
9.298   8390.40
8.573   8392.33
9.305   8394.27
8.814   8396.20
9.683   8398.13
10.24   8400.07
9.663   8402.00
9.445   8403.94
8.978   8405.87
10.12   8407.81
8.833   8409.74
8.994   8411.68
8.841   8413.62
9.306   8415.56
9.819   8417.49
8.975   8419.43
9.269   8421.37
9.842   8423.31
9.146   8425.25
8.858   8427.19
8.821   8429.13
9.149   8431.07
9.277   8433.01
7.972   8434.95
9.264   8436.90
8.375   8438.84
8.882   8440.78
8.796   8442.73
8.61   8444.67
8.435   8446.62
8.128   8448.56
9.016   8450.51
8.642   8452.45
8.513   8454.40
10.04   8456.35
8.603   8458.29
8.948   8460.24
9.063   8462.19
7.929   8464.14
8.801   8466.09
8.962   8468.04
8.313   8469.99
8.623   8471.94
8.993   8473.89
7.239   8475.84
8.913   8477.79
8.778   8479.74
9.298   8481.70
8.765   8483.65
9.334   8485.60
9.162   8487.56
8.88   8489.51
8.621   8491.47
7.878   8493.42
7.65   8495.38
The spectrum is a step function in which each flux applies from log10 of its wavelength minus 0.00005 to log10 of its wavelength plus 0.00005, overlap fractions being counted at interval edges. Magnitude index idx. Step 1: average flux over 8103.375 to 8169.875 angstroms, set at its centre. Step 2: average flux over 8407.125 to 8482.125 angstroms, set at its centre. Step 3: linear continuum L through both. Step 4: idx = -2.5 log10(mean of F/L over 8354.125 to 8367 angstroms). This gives -0.02 mag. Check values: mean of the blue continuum 9.77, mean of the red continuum 8.87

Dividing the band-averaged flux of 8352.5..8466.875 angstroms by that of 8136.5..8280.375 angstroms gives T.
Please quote 0.9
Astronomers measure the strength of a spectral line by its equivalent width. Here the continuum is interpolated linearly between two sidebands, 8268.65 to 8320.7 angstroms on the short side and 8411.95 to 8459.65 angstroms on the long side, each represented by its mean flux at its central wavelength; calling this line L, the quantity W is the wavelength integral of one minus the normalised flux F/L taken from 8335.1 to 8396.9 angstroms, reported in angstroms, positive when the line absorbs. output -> 0.6 angstroms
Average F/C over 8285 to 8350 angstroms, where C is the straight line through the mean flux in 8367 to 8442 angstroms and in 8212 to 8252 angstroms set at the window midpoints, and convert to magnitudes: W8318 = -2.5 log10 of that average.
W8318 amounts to 0.02 mag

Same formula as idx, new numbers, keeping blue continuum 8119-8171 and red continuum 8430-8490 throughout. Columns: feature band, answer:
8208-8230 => 0.02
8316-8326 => -0.03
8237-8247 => 0.03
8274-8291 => 0.00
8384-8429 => -0.04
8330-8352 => 0.05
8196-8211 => -0.06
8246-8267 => 0.02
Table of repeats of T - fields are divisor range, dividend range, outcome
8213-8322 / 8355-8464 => 0.97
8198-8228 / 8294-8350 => 0.92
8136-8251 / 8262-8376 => 0.95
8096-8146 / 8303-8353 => 0.94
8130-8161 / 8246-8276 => 0.96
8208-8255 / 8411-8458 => 0.95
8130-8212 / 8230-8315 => 0.95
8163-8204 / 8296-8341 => 0.93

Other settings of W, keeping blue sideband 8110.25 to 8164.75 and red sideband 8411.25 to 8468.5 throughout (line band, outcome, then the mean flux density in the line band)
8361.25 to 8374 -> -0.4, 9.4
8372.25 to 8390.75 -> 0.1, 9.05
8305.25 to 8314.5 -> 0.2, 9.08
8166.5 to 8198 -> 0.2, 9.62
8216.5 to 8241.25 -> 0.1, 9.49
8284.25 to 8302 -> 0.2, 9.25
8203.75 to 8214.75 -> -0.8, 10.3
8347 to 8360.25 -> 0.4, 8.88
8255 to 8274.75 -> 0.0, 9.45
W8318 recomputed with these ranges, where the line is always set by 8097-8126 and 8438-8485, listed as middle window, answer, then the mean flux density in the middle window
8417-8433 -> -0.053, 9.22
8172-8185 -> -0.063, 9.9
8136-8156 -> -0.043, 9.8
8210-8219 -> -0.024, 9.47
